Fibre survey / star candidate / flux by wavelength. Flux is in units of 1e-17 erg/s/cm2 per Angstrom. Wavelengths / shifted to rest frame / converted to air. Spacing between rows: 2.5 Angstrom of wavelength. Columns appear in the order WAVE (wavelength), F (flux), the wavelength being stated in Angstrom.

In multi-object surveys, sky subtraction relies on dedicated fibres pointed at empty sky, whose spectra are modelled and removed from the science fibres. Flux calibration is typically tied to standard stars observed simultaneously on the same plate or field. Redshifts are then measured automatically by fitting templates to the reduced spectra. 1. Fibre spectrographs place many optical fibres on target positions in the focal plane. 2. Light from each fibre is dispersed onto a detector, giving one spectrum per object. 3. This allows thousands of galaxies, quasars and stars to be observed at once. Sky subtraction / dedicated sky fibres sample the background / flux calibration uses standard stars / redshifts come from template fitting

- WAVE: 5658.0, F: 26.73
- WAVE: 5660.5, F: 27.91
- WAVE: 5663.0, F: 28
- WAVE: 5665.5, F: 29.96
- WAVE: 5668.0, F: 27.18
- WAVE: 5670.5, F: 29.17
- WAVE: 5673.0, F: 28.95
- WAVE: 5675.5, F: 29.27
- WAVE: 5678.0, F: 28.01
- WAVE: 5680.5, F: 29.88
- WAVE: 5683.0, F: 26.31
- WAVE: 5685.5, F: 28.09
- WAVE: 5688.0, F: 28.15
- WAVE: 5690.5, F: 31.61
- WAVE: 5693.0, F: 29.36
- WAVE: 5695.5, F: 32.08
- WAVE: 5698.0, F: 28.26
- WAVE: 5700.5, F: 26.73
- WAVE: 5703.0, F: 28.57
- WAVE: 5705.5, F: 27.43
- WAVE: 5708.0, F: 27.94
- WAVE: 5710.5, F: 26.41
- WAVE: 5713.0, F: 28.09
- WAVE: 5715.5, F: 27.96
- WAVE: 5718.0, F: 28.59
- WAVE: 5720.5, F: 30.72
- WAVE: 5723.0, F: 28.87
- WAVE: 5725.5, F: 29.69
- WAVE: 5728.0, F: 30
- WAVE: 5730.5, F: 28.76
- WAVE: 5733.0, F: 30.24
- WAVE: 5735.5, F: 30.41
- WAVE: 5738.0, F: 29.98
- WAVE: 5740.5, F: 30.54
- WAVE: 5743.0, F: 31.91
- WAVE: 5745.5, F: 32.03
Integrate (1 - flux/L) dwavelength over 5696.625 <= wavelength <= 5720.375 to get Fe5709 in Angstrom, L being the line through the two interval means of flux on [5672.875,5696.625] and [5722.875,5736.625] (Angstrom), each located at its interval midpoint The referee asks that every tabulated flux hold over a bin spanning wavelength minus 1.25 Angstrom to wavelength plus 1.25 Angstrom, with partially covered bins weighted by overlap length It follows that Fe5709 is 1.2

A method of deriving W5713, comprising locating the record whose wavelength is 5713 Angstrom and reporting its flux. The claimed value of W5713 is 28.09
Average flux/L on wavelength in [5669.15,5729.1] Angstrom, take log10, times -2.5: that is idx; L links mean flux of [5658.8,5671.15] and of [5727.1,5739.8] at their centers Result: 0.01 mag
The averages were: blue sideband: 28.3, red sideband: 29.9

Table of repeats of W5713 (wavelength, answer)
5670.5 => 29.17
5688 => 28.15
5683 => 26.31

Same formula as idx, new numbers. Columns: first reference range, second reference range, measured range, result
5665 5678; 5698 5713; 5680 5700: -0.04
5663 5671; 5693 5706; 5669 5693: -0.01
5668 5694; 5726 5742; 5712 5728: 0.02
